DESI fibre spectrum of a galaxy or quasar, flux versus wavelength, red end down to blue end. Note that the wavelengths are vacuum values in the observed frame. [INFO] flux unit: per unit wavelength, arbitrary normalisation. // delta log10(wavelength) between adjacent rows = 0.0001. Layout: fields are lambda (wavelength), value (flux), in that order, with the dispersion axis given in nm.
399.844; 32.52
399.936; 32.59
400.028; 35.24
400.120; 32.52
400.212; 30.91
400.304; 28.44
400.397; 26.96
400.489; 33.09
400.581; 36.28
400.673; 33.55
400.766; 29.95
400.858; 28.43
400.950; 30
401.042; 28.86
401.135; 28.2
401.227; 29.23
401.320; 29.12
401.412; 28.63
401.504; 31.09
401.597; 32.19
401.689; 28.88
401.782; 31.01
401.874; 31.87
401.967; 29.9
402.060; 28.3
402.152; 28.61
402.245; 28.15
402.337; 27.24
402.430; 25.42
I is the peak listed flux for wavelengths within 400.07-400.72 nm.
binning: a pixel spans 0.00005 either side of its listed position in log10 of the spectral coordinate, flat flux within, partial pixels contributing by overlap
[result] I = 36.28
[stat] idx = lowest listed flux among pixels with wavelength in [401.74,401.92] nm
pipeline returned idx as 31.01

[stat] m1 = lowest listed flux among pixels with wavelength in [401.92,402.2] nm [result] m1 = 28.3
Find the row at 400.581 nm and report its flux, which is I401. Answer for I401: 36.28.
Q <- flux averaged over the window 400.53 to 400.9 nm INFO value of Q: 32.1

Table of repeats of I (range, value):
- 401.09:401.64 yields 32.19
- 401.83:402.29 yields 31.87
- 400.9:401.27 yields 30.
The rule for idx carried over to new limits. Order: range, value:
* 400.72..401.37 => 28.2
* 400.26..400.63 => 26.96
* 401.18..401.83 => 28.63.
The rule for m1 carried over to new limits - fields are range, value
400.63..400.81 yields 29.95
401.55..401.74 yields 28.88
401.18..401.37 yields 29.12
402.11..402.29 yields 28.15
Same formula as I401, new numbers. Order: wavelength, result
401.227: 29.23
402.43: 25.42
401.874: 31.87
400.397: 26.96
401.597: 32.19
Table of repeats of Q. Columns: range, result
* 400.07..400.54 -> 30.5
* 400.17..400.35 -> 29.7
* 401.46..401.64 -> 31.5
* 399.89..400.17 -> 33.5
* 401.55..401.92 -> 31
